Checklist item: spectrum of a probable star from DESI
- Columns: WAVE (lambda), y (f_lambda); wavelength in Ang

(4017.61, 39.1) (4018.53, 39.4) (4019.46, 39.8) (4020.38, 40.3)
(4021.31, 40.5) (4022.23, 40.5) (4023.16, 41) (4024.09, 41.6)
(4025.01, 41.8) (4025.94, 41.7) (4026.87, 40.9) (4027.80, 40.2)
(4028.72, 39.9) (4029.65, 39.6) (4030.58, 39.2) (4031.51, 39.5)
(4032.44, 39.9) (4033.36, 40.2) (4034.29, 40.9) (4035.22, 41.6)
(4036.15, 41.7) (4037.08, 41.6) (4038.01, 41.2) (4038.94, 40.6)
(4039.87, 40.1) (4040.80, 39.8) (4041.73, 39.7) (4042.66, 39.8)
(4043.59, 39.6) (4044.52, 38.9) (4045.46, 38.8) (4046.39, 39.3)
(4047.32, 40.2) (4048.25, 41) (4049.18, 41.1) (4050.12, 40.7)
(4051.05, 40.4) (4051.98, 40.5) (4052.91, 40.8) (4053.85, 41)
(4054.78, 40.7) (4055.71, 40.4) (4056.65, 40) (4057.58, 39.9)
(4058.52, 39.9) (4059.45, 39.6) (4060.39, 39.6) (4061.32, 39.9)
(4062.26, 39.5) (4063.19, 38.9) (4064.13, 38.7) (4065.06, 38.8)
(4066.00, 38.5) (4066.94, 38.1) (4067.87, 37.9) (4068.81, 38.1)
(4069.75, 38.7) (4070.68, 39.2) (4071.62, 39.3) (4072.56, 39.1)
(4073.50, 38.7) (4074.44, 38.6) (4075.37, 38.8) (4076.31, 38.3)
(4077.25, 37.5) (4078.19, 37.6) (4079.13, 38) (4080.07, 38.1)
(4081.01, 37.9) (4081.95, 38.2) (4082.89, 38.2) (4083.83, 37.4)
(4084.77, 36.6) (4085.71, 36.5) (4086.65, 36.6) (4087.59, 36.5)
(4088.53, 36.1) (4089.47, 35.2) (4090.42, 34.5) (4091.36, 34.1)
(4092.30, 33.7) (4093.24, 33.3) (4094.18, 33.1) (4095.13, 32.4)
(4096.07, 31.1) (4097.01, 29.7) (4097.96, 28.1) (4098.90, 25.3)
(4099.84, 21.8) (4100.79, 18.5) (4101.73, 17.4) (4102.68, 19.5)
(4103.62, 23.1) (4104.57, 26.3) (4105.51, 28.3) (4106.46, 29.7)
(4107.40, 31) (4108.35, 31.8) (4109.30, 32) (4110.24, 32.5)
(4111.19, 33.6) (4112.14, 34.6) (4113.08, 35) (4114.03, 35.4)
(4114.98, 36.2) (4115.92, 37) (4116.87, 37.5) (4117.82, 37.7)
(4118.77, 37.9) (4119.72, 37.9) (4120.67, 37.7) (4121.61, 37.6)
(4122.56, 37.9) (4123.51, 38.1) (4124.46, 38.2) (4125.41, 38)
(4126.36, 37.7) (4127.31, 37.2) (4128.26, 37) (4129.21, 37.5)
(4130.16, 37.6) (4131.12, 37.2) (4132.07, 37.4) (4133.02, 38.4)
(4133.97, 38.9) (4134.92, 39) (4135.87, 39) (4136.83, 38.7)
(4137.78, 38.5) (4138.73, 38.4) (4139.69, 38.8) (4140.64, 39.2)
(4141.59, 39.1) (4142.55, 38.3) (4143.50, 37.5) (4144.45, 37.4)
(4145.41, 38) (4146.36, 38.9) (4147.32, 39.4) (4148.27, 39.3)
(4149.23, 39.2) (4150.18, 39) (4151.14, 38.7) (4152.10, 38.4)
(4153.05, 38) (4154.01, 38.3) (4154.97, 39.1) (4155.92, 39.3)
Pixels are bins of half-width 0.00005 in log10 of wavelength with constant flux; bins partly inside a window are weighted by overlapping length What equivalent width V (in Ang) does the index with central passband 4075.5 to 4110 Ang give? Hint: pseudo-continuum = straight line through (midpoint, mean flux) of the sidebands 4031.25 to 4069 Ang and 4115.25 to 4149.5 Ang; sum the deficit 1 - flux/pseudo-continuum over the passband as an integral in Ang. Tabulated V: 6.1 Ang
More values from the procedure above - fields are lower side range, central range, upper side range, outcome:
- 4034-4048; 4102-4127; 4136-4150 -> 3.36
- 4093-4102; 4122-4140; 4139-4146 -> -1.33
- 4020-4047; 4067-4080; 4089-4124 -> -1.01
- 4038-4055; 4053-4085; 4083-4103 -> -2.82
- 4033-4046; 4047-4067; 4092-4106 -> -2.03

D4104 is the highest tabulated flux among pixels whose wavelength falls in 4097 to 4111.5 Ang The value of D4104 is 33.6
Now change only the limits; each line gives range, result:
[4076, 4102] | 38.3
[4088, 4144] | 39.2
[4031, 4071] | 41.7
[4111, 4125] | 38.2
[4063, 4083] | 39.3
